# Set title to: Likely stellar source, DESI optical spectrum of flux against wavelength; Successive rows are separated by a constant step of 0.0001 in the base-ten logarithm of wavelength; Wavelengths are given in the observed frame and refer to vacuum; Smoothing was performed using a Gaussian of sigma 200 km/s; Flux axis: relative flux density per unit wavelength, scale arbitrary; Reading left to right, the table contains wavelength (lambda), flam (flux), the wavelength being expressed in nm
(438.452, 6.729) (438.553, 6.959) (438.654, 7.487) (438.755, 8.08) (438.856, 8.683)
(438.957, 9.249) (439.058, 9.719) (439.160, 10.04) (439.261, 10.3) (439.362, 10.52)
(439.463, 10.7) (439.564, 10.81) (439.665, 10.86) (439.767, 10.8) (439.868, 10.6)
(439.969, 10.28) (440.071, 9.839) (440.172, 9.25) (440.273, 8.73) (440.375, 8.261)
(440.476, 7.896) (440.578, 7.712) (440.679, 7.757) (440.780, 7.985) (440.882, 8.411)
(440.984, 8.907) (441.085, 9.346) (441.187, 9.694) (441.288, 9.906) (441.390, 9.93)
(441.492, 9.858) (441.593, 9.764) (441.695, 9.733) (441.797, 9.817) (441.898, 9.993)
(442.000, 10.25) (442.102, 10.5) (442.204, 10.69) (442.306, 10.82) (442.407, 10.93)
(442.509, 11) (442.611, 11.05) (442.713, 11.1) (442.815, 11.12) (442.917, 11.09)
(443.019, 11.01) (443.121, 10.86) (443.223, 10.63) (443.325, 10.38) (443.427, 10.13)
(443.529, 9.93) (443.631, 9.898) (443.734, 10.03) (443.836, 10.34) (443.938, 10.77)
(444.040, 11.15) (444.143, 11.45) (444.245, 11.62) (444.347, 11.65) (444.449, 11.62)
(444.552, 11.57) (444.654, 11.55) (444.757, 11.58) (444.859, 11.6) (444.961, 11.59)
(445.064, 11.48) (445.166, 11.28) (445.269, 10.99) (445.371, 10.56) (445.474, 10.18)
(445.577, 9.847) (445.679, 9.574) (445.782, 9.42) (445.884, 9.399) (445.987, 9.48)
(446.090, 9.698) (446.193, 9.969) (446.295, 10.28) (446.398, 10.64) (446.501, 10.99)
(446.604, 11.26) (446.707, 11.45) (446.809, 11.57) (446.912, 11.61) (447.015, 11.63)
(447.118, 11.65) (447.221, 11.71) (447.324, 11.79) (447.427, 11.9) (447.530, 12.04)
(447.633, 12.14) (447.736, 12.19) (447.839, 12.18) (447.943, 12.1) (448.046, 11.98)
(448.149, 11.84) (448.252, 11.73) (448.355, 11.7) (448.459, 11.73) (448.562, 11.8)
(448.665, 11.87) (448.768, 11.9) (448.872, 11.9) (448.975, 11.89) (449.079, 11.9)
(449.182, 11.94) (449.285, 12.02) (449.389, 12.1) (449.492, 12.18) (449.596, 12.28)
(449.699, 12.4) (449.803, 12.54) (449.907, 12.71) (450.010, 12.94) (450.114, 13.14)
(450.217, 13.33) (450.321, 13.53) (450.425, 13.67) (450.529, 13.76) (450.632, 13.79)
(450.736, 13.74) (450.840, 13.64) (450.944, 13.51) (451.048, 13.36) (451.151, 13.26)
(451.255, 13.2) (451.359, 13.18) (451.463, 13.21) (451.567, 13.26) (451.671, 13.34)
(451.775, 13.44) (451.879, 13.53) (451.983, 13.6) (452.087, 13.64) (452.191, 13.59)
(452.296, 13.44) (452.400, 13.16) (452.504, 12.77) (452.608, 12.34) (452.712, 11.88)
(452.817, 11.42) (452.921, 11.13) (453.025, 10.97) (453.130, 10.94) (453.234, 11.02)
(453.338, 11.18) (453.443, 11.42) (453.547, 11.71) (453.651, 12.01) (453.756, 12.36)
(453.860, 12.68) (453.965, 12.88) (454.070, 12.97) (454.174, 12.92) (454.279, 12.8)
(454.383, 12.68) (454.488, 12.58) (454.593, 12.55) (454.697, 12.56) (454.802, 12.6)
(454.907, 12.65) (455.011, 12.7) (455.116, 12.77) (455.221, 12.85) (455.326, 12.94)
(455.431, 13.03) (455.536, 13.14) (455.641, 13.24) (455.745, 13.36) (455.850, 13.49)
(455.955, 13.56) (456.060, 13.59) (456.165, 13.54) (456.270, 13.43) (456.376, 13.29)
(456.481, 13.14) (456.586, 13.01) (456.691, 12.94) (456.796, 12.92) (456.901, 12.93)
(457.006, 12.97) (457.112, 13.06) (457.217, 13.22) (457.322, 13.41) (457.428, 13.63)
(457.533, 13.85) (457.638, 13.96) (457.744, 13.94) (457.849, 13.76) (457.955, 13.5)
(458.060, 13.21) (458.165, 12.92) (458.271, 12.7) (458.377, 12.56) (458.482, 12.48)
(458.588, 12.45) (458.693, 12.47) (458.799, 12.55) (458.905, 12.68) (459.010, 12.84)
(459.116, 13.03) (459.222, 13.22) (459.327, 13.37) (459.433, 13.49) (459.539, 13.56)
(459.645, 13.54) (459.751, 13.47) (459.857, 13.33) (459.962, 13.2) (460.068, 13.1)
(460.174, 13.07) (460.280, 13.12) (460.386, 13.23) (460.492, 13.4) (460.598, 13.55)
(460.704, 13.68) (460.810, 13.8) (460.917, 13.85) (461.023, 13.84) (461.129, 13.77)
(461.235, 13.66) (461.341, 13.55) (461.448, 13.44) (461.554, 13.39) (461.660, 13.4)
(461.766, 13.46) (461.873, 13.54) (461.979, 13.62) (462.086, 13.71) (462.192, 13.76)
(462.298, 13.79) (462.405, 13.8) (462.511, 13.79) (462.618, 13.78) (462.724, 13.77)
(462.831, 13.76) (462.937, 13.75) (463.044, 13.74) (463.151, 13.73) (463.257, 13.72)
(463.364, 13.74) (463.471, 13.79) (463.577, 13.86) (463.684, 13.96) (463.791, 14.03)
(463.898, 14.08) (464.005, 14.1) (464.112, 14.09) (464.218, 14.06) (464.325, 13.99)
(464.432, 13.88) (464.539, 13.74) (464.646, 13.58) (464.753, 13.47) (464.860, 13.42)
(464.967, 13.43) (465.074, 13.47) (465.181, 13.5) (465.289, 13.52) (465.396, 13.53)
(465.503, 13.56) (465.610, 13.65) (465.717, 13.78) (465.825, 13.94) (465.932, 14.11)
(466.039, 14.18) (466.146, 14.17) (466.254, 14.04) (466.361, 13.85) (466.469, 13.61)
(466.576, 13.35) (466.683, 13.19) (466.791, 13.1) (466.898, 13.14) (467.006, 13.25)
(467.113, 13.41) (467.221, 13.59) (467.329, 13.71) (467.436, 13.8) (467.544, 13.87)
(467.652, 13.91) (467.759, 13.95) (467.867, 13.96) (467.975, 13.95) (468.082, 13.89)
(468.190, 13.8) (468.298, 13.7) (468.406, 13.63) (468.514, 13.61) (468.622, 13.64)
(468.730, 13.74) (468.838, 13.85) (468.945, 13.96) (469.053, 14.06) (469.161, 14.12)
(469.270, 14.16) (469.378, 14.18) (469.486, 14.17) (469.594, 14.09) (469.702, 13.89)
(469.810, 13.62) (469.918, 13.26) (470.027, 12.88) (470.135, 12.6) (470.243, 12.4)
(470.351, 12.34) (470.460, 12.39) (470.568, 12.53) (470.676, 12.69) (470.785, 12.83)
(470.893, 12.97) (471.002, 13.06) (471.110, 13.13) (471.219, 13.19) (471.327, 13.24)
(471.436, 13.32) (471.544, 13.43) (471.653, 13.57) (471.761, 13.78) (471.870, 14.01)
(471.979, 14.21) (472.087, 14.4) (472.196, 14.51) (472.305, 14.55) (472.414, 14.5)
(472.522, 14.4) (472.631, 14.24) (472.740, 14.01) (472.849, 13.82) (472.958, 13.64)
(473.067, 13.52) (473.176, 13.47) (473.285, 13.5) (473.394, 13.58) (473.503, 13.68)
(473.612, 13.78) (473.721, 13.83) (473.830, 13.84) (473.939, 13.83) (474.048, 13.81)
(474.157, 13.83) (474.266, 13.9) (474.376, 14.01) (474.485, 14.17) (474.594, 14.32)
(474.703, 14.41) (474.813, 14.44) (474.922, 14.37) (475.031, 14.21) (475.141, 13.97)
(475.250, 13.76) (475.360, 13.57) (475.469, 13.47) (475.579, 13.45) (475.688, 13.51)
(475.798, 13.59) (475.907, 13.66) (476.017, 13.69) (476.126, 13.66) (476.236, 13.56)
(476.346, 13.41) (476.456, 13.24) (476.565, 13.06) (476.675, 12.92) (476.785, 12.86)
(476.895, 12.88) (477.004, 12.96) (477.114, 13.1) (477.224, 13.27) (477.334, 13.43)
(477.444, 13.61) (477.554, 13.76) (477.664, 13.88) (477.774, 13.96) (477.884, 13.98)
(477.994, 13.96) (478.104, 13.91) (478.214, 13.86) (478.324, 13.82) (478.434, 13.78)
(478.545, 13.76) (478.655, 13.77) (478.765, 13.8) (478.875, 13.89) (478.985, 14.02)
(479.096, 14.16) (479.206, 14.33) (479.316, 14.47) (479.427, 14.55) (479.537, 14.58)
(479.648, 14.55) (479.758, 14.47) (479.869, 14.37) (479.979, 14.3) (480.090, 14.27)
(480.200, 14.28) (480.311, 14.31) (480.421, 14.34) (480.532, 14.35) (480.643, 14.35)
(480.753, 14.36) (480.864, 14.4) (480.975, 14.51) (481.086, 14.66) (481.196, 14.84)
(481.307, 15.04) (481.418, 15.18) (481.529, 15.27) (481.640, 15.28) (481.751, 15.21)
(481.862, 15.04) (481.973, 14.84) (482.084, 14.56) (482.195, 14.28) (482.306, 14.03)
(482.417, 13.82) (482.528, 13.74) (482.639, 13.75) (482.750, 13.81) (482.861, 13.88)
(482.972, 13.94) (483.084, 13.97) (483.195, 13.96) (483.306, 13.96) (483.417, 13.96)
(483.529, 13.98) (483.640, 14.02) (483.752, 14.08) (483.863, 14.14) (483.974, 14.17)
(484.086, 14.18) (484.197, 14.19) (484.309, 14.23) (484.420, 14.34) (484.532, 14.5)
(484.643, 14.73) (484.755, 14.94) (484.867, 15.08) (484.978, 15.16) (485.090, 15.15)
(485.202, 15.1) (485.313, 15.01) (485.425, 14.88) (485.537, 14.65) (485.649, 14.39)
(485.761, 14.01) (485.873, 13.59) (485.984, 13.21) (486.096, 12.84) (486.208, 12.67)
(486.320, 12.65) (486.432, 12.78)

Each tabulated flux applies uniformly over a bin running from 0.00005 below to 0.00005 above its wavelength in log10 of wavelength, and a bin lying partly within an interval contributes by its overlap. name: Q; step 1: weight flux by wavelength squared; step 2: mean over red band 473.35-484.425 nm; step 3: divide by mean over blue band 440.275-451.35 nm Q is 1.4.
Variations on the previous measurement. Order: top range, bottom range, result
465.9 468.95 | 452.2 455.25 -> 1.18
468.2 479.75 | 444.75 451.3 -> 1.30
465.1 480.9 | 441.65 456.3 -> 1.28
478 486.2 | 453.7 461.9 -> 1.20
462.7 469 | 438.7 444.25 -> 1.53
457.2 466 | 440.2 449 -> 1.36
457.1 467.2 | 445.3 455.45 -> 1.17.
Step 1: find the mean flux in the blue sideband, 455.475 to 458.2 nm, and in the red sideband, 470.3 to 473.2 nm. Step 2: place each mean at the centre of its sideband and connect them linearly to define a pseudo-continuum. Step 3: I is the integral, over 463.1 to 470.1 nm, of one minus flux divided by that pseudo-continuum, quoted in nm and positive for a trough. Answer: -0.141 nm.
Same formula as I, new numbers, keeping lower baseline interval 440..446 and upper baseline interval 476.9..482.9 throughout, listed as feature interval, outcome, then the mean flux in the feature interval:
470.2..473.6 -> -0.048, 13.5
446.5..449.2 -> -0.266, 11.8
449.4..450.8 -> -0.263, 13.1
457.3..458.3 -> -0.143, 13.5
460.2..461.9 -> -0.191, 13.5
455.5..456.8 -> -0.185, 13.3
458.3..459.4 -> -0.078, 12.8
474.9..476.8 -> 0.028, 13.6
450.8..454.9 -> -0.491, 12.6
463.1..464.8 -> -0.189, 13.9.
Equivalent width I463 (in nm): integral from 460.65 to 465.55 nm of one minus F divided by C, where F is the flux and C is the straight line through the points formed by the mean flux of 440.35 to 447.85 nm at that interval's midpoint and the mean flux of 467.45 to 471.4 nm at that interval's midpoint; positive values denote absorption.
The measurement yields -0.37 nm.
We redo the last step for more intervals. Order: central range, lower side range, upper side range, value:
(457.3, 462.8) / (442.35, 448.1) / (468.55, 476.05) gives -0.400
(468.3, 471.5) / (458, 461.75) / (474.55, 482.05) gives 0.071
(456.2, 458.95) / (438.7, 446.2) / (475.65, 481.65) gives -0.315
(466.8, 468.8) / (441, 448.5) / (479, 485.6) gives -0.095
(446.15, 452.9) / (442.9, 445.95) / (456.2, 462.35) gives -0.439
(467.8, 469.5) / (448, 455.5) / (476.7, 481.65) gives -0.047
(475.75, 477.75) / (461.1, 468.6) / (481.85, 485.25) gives 0.101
